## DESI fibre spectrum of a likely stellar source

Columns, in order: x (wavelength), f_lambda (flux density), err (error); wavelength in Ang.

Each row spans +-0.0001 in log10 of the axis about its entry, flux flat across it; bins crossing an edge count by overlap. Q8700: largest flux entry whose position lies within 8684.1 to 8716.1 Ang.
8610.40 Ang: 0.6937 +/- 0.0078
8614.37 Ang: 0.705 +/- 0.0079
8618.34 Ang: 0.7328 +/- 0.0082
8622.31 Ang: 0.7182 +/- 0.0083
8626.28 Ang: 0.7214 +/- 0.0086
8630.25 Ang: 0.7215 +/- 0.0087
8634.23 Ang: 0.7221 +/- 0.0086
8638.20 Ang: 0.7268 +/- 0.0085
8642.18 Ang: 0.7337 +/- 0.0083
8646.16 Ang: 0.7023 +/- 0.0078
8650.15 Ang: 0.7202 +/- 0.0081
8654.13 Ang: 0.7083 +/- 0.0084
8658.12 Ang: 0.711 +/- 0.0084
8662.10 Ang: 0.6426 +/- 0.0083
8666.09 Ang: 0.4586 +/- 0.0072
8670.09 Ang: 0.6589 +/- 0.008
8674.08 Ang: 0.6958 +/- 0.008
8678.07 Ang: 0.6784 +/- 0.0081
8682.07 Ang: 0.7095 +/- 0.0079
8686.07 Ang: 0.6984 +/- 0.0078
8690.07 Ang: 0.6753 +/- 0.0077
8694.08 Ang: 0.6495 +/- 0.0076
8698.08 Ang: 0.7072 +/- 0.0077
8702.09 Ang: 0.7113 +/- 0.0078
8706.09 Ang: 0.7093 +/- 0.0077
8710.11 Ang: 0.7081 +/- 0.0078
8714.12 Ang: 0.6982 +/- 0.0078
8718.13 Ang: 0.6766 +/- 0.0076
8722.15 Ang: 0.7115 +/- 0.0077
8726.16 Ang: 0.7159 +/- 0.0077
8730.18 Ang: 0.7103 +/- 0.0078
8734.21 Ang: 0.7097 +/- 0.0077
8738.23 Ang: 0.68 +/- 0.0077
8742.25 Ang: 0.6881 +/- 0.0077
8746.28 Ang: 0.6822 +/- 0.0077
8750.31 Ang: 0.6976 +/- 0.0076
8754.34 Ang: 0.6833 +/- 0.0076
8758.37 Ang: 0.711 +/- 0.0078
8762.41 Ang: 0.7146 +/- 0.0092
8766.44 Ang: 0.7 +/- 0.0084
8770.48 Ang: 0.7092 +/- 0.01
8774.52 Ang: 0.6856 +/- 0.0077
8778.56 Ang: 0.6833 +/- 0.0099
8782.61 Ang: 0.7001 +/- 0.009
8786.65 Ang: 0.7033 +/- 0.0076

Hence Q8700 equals 0.7113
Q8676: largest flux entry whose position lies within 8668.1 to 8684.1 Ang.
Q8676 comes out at 0.7095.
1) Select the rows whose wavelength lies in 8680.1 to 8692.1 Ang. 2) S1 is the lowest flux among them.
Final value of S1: 0.6753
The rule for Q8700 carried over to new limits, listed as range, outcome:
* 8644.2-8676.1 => 0.7202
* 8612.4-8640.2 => 0.7328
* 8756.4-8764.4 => 0.7146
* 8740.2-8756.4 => 0.6976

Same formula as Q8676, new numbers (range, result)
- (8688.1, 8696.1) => 0.6753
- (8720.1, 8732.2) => 0.7159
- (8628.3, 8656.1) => 0.7337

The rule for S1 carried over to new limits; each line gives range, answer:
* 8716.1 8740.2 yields 0.6766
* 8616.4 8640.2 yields 0.7182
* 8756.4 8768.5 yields 0.7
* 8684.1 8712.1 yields 0.6495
